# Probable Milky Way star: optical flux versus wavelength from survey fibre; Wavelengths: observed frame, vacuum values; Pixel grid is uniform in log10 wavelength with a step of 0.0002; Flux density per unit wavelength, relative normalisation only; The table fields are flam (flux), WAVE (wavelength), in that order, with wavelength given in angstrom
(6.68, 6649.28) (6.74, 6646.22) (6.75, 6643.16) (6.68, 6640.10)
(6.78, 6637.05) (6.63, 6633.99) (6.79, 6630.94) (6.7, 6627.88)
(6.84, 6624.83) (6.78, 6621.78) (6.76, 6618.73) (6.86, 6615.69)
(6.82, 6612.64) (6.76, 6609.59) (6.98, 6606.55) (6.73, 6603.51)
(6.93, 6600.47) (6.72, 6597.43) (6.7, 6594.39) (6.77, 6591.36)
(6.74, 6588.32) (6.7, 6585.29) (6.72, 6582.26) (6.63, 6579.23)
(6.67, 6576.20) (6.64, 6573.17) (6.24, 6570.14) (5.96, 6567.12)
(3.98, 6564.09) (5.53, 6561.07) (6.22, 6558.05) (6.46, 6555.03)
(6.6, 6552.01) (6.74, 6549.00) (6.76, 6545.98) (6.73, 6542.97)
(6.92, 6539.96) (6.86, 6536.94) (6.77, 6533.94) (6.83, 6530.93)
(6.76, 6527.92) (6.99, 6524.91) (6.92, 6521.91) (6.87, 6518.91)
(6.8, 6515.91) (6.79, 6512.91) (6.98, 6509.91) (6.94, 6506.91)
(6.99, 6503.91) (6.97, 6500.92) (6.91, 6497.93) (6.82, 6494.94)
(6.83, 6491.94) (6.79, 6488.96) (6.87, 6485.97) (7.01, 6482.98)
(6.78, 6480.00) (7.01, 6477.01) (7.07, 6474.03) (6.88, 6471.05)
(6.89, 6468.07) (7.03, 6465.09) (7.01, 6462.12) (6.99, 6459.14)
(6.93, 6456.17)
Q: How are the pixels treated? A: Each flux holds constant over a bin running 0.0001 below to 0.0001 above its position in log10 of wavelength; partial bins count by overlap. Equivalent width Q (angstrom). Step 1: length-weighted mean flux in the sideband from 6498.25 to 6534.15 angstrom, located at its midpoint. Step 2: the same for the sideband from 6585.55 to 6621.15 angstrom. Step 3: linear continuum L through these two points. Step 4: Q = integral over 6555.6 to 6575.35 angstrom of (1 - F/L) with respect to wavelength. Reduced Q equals 2.92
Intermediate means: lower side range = 6.89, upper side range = 6.79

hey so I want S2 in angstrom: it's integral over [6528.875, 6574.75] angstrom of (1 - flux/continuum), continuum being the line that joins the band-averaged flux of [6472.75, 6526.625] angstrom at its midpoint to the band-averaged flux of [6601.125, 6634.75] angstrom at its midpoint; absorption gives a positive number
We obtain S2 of 3.4 angstrom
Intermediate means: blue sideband 6.91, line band 6.35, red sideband 6.79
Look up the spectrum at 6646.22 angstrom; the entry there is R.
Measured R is 6.74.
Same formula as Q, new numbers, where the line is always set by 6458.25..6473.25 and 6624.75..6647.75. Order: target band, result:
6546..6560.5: 0.80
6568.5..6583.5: 0.53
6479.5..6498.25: 0.20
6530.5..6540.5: 0.04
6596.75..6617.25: -0.18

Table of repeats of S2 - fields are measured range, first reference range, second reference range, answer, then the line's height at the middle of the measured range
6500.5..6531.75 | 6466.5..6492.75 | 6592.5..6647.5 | -0.1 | 6.87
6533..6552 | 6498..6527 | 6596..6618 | 0.3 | 6.89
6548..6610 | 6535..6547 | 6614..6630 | 3.3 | 6.81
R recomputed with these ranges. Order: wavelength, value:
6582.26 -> 6.72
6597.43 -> 6.72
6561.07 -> 5.53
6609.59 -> 6.76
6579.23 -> 6.63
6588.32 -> 6.74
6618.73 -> 6.76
